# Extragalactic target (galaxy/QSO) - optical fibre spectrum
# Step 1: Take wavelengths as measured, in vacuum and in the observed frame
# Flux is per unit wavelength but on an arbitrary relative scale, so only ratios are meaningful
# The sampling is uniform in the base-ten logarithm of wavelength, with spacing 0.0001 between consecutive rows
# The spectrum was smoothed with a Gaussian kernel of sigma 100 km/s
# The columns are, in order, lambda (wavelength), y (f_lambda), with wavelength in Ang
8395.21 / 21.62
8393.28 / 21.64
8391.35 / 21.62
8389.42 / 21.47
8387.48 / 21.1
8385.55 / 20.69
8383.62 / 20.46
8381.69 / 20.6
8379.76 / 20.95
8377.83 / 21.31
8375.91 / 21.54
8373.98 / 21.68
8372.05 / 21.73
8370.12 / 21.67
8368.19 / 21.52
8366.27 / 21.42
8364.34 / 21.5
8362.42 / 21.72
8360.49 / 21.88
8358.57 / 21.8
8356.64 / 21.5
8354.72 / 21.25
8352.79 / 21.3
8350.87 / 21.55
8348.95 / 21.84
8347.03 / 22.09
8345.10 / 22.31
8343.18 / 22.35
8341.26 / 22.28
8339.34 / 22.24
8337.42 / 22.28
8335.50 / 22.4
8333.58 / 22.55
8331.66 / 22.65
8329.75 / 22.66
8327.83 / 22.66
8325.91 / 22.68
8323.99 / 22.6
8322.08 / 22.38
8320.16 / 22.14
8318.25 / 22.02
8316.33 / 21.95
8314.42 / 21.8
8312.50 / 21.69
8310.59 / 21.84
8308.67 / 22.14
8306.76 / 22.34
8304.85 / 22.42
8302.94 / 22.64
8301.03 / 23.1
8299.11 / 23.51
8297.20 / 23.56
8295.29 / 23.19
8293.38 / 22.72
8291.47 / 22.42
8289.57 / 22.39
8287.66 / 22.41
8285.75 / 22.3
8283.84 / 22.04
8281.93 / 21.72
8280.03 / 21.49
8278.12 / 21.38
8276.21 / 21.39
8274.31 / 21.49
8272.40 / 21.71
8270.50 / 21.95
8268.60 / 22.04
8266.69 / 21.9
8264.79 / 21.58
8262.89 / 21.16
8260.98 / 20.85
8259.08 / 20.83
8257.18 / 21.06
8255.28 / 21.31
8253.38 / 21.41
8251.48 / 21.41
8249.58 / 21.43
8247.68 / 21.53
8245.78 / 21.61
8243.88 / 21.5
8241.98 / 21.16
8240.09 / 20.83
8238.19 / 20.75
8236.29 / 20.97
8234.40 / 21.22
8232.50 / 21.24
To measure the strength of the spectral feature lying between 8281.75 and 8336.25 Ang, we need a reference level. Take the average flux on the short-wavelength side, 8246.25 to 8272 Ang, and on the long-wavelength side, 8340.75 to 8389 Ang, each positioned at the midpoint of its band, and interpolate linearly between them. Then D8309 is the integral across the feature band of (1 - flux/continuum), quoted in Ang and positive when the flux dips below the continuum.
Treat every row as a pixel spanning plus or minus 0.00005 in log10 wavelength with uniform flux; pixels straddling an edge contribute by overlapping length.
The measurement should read -2.50 Ang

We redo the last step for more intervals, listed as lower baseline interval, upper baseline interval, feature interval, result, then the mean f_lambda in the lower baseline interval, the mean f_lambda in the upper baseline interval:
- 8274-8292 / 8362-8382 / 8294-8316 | -0.8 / 21.9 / 21.4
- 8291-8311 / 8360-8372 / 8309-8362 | 0.1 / 22.7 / 21.6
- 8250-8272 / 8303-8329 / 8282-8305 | -0.8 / 21.4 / 22.2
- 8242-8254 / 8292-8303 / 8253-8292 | 1.1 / 21.4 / 23.1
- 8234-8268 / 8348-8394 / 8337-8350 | -0.5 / 21.3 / 21.4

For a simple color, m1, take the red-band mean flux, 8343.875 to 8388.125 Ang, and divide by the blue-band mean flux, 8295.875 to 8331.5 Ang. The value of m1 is 0.96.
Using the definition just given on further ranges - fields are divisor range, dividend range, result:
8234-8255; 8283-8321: 1.06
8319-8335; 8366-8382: 0.95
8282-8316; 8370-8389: 0.94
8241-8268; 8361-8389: 1.00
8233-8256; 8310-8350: 1.05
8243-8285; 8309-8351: 1.03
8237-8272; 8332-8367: 1.03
